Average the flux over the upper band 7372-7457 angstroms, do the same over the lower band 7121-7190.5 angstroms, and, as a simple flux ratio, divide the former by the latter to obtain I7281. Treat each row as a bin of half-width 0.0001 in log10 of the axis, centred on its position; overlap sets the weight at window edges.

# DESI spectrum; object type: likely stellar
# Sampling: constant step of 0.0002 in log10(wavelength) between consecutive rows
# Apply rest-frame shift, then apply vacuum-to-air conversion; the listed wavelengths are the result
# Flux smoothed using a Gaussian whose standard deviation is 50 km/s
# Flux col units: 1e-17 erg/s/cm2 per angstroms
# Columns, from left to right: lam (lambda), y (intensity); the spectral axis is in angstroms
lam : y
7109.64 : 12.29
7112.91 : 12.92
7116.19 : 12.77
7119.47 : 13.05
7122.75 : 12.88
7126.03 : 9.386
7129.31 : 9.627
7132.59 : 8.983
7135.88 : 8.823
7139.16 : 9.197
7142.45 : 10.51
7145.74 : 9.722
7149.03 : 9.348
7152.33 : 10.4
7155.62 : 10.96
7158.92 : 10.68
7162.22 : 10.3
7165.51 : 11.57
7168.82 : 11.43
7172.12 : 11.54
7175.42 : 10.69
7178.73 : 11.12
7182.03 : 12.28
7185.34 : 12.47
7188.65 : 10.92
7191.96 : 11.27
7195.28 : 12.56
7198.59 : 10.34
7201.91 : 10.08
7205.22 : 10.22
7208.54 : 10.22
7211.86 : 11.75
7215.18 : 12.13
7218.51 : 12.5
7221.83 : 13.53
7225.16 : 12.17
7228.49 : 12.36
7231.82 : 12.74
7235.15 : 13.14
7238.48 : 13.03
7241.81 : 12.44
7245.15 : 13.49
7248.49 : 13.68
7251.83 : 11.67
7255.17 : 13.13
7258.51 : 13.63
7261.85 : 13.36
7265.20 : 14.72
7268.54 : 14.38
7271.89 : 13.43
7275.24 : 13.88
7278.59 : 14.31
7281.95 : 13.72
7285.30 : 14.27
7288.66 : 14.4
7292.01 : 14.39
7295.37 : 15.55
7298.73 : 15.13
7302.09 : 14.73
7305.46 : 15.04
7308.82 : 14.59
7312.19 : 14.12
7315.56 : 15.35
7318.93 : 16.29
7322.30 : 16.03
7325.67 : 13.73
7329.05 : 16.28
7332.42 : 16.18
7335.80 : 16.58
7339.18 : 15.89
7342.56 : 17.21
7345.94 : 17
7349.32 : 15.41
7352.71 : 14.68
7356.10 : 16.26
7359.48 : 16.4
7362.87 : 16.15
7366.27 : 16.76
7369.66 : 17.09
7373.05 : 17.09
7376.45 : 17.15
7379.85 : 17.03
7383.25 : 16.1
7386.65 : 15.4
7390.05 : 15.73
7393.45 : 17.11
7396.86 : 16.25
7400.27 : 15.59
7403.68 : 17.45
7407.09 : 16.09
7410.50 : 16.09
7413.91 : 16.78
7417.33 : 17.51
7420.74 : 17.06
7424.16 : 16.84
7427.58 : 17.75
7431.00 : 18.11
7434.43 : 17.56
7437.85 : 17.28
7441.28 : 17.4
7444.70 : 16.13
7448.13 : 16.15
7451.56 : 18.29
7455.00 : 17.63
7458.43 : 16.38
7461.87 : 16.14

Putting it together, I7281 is 1.59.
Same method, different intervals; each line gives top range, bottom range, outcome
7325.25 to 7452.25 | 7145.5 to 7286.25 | 1.37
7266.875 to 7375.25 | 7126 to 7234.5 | 1.40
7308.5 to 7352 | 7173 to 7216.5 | 1.40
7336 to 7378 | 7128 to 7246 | 1.46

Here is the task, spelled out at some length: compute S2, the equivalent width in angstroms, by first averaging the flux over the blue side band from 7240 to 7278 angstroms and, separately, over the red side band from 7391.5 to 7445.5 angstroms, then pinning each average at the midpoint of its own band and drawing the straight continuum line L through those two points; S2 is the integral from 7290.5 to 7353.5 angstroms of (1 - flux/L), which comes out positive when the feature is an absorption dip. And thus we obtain -2.8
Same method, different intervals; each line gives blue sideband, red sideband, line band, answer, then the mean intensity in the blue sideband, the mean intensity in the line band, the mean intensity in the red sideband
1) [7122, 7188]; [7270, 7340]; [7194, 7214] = 1.9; 10.6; 10.9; 14.9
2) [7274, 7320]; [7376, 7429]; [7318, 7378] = -2.4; 14.7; 16.2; 16.6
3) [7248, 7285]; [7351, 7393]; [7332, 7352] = -0.9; 13.7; 16.3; 16.3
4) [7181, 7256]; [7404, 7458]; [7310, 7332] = -1.3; 12.1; 15.3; 17.1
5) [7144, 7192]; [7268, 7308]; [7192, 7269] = 2.2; 11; 12.4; 14.4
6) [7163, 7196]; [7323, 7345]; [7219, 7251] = 0.6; 11.5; 12.9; 16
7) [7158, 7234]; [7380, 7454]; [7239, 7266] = -0.7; 11.5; 13.2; 16.8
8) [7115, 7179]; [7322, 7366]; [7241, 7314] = 0.9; 10.6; 14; 16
